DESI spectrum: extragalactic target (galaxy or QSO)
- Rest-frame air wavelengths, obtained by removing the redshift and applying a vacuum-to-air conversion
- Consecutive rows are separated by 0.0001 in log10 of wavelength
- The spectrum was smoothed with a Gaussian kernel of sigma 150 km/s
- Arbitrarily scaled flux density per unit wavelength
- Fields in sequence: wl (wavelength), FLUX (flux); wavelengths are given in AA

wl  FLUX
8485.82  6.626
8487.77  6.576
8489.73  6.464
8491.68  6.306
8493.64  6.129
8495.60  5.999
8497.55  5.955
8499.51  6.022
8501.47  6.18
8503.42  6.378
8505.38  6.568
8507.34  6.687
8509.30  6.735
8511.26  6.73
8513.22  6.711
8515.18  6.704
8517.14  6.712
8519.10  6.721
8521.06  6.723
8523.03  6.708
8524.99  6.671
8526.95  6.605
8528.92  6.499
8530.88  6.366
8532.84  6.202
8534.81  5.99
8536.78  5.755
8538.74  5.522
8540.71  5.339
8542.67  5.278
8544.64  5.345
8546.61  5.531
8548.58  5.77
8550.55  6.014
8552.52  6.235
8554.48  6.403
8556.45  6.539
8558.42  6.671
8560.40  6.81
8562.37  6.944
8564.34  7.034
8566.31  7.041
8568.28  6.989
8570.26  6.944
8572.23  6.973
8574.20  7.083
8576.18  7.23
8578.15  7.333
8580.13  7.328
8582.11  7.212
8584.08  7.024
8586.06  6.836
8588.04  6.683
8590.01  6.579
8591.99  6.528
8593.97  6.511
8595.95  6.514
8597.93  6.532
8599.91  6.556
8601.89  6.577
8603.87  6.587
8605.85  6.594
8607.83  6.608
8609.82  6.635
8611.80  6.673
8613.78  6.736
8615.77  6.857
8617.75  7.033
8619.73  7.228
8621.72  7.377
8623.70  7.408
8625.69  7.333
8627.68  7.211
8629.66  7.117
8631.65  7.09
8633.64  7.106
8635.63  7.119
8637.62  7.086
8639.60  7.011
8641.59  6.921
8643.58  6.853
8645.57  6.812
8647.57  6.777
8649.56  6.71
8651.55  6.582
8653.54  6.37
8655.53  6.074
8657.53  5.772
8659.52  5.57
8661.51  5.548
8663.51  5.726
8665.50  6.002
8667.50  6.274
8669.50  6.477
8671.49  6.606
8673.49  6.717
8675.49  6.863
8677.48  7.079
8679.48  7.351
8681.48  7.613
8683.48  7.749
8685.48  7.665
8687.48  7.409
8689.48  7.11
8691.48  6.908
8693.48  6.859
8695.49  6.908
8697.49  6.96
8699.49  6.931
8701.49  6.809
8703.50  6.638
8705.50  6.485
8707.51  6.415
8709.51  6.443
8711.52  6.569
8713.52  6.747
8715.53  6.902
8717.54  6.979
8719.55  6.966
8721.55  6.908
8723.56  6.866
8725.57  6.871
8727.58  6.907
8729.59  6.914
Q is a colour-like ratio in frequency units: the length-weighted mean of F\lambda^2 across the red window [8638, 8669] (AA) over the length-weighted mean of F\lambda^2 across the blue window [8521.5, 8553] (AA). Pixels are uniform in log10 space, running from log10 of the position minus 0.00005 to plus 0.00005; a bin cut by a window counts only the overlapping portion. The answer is 1.09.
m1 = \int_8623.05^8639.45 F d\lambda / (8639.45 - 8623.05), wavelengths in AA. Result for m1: 7.17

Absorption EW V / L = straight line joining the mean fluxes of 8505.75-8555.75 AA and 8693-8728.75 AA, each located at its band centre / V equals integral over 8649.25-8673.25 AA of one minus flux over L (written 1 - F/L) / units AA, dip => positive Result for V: 1.8 AA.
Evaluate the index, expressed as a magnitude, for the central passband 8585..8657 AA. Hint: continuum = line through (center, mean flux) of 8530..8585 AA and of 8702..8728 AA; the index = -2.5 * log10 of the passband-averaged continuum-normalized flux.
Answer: -0.04 mag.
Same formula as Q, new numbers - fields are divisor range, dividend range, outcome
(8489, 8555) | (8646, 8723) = 1.12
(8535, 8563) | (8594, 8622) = 1.14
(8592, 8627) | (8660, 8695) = 1.02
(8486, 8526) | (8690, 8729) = 1.10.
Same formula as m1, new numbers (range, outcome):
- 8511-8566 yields 6.31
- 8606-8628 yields 6.99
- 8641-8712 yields 6.68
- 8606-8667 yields 6.71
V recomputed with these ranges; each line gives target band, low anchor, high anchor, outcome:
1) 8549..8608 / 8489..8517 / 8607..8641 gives 0.4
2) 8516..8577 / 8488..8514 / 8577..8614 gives 1.4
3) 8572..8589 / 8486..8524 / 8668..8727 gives -1.1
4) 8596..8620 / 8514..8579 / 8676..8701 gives 0.3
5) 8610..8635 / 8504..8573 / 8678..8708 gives -1.2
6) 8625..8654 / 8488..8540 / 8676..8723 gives -0.7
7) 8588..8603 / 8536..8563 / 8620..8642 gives 0.2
